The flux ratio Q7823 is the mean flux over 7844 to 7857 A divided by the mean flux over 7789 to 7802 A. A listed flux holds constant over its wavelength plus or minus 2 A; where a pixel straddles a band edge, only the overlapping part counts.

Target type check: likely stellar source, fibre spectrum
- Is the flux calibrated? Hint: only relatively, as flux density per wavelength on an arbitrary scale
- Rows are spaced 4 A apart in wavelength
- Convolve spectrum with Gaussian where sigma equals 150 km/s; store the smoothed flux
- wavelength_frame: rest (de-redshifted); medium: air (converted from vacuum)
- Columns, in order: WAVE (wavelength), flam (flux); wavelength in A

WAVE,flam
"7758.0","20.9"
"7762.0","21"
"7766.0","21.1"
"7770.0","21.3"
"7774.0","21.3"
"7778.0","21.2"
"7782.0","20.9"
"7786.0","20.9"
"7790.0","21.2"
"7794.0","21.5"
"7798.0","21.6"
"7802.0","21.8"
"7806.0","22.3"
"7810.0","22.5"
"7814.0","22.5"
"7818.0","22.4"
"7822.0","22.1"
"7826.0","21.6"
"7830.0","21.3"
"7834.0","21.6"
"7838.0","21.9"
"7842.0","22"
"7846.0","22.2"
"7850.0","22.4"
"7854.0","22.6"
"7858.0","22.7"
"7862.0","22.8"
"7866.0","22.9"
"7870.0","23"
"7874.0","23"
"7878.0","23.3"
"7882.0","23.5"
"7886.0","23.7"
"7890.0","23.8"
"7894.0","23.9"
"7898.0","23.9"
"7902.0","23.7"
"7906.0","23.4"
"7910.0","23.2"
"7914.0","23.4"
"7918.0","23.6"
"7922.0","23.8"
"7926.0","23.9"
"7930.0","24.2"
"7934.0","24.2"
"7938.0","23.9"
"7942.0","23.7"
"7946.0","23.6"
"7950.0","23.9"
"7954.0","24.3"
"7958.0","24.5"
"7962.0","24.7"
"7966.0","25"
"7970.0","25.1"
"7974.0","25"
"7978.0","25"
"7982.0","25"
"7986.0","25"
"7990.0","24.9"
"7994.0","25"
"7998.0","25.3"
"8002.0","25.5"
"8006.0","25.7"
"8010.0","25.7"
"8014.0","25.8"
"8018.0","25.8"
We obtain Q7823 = 1.0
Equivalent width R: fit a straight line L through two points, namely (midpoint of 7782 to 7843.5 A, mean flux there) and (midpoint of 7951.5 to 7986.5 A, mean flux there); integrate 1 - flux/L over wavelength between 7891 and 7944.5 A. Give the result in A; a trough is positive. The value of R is 0.16 A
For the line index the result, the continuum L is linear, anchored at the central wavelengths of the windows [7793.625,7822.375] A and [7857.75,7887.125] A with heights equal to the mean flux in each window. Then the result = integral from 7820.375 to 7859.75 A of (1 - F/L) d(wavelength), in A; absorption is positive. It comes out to 1.0 A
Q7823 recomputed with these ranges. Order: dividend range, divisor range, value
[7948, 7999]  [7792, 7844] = 1.13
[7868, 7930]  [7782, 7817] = 1.08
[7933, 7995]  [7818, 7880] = 1.10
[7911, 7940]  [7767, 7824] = 1.10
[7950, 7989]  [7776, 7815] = 1.15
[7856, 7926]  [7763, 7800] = 1.10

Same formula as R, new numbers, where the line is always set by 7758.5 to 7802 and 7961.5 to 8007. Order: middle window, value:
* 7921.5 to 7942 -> 0.1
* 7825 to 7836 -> 0.3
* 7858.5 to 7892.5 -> -0.3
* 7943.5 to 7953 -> 0.2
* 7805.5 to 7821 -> -0.4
